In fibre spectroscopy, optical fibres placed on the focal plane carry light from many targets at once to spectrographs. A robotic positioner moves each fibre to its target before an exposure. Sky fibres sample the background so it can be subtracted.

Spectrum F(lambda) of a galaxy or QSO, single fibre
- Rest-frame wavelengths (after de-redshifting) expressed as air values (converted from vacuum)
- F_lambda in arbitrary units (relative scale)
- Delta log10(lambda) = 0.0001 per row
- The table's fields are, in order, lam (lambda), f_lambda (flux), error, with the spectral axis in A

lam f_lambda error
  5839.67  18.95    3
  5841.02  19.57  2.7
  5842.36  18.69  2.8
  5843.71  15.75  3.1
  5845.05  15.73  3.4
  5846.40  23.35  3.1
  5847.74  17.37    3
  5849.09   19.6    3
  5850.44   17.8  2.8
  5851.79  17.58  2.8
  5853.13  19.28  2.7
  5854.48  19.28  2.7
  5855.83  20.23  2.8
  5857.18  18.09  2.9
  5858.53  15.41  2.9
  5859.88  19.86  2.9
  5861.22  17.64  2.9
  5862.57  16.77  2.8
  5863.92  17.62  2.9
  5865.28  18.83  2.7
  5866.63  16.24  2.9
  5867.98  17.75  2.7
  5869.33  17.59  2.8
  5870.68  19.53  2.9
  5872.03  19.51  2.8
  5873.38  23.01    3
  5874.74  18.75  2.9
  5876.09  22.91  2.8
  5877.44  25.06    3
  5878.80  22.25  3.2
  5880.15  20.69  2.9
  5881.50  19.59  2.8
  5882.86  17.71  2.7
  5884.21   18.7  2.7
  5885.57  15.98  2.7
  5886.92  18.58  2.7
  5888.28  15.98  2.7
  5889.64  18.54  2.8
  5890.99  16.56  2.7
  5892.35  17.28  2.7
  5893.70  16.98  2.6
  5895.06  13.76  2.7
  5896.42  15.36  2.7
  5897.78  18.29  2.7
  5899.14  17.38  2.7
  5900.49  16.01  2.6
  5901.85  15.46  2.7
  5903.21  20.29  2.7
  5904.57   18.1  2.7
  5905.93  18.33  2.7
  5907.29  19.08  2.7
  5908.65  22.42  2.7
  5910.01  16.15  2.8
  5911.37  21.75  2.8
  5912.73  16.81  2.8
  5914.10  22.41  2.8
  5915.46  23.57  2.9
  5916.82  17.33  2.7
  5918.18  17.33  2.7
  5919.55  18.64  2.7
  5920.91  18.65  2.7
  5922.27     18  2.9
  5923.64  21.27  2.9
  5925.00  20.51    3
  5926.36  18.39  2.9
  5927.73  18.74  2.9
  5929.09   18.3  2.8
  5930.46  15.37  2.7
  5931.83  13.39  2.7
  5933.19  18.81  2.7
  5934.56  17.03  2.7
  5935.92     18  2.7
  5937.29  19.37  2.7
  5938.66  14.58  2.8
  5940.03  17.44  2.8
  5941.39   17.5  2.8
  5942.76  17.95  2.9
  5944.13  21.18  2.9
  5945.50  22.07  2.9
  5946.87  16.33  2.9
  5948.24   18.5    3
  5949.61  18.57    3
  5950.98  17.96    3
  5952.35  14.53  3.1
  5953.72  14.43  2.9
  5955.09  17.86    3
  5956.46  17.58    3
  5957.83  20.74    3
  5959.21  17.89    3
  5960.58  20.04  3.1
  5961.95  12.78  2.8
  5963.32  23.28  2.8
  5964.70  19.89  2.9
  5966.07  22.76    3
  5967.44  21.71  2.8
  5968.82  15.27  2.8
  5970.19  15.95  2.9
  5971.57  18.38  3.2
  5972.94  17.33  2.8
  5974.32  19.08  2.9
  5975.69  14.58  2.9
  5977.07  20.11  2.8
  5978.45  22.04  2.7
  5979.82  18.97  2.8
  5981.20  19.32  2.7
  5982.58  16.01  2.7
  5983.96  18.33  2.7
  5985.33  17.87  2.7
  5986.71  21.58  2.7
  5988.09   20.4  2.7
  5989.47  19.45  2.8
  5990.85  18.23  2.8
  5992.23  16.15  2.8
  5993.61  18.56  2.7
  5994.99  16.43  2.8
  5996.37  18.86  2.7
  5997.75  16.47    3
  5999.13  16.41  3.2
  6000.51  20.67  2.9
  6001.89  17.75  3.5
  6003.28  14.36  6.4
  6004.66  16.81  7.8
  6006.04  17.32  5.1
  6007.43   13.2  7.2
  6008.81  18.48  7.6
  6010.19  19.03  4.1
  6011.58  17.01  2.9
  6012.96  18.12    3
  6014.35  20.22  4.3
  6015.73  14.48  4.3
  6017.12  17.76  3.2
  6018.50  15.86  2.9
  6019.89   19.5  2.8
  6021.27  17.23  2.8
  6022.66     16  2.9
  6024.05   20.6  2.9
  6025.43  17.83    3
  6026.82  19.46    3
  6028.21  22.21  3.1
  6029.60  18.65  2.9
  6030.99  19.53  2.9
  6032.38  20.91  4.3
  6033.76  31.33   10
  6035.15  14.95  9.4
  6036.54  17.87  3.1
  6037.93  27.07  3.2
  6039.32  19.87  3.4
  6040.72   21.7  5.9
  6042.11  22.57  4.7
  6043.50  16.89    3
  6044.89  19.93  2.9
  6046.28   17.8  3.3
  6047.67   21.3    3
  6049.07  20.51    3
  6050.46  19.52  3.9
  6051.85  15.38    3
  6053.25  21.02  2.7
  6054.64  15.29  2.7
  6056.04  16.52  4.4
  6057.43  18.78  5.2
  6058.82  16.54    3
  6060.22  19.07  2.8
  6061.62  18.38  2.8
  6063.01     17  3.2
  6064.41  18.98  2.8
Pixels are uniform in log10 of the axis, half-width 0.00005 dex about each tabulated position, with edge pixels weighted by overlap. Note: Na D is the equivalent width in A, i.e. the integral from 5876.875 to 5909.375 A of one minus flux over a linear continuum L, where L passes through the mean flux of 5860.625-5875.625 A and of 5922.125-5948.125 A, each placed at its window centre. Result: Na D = 0.3 A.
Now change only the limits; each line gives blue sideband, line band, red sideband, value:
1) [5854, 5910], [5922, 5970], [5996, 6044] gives 1.0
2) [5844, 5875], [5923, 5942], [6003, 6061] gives 0.9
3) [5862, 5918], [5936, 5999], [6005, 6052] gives 2.1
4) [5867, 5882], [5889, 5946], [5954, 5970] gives 4.4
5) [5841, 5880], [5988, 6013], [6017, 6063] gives 2.3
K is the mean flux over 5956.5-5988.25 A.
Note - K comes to 18.8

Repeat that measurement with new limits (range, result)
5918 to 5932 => 18.2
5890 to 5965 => 18.1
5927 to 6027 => 18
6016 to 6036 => 19.3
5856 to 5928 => 18.6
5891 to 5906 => 16.9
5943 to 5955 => 17.9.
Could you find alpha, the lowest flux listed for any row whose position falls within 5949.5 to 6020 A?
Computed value 12.78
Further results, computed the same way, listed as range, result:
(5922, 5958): 13.39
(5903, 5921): 16.15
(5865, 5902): 13.76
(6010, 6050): 14.48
